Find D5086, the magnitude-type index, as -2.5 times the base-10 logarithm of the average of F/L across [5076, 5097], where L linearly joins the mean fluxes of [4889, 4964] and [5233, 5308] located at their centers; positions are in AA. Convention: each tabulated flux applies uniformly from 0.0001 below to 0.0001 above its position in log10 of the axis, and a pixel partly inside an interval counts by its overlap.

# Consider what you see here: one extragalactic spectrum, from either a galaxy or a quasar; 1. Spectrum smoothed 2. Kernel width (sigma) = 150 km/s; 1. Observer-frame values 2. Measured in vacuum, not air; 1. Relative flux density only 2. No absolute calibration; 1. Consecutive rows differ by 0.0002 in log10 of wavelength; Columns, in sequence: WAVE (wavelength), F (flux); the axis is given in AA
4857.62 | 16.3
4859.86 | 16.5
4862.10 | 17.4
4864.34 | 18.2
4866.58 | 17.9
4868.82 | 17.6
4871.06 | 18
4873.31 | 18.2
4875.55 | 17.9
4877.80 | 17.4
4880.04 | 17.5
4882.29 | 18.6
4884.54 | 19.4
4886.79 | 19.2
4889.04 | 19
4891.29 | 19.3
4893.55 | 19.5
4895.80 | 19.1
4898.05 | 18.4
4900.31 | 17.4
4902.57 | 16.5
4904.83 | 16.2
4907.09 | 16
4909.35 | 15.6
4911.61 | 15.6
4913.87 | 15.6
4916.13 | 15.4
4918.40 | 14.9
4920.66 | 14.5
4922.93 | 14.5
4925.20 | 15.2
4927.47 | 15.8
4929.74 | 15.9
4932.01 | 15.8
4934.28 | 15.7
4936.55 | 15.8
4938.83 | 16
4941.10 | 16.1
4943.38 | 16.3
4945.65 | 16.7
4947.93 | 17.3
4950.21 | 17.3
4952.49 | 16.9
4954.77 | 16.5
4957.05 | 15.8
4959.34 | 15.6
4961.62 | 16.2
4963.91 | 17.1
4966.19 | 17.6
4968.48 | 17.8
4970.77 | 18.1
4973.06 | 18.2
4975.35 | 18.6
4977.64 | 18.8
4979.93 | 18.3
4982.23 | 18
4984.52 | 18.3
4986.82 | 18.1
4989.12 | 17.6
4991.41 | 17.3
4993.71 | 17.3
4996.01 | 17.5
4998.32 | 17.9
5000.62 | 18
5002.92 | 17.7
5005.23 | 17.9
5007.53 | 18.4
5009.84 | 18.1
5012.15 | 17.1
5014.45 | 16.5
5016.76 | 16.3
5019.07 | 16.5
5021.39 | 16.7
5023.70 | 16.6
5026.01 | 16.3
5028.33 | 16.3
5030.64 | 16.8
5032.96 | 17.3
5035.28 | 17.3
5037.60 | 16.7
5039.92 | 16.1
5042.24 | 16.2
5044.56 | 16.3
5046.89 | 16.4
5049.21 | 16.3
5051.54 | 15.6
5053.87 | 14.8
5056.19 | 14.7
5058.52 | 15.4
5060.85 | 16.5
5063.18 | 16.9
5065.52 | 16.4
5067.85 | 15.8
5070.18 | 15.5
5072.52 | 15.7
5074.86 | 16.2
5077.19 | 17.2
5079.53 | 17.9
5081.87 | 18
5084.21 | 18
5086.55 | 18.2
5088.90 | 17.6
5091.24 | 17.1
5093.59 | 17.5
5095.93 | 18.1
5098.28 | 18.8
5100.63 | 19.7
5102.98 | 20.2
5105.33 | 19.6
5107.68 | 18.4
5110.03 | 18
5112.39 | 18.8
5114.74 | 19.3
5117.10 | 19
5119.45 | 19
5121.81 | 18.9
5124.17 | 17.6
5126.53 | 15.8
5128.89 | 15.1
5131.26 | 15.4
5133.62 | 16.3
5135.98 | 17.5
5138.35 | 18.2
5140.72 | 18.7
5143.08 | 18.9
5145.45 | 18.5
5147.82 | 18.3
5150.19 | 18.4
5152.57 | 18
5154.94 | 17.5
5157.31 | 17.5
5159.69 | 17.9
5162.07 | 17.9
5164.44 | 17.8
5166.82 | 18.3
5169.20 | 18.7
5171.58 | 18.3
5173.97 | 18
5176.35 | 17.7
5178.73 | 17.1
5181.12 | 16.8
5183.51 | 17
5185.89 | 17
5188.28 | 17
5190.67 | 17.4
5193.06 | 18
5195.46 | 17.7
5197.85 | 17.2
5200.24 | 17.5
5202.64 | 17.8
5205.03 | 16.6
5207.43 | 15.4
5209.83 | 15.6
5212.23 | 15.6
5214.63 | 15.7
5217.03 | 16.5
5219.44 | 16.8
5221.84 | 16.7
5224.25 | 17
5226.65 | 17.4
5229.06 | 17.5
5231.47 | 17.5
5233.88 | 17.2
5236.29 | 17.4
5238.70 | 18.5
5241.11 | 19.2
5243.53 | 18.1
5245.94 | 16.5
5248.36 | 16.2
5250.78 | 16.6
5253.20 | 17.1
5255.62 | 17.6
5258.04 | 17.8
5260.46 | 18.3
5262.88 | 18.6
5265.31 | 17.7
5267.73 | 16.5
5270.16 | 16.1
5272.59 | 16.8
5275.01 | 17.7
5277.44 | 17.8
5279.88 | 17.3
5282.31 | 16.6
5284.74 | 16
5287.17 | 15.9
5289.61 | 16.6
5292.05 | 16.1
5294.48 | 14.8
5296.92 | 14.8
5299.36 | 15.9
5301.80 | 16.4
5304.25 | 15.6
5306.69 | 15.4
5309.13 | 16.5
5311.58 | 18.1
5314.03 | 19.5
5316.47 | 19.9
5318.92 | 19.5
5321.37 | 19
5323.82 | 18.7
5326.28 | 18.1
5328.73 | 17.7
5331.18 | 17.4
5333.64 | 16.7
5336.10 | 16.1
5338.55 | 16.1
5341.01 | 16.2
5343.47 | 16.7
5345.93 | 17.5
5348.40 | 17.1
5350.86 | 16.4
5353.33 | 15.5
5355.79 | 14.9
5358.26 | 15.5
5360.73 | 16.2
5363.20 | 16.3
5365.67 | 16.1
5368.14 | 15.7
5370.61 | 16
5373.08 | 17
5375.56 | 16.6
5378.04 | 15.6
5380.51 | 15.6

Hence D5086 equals -0.07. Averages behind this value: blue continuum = 16.4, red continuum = 16.9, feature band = 17.7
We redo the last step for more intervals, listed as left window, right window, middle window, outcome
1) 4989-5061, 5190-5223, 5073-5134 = -0.07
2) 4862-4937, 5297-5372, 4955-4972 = 0.01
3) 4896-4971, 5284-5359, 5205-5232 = 0.01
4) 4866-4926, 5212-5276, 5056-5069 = 0.08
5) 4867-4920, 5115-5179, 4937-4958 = 0.06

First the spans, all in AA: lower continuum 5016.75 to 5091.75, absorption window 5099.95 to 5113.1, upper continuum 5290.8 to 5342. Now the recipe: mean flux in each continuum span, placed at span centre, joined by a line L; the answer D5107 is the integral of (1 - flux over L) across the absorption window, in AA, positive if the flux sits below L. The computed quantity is -1.95 AA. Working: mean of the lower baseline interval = 16.5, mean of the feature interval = 19.1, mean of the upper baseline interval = 17.1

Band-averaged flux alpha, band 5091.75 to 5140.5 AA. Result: 18.1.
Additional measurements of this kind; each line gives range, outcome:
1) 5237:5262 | 17.6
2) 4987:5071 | 16.7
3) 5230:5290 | 17.3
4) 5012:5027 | 16.5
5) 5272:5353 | 17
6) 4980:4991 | 18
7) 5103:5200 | 17.8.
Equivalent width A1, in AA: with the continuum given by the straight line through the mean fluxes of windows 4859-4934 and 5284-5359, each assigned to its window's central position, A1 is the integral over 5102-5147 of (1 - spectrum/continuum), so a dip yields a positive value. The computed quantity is -3.0 AA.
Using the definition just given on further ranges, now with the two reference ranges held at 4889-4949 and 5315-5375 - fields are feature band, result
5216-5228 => -0.1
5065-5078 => 0.4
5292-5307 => 1.2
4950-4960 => 0.0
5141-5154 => -1.4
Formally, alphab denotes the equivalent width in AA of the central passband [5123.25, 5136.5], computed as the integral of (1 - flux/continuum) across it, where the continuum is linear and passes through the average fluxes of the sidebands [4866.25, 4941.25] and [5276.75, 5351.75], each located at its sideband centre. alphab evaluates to 0.6 AA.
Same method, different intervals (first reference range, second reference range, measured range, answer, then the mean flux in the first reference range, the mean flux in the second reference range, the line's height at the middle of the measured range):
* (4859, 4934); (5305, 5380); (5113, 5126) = -1.2 AA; 17.1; 16.9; 17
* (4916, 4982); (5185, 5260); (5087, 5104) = -1.6 AA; 16.5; 17.1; 16.8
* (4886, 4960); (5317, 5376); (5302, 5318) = -0.6 AA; 16.5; 16.8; 16.8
